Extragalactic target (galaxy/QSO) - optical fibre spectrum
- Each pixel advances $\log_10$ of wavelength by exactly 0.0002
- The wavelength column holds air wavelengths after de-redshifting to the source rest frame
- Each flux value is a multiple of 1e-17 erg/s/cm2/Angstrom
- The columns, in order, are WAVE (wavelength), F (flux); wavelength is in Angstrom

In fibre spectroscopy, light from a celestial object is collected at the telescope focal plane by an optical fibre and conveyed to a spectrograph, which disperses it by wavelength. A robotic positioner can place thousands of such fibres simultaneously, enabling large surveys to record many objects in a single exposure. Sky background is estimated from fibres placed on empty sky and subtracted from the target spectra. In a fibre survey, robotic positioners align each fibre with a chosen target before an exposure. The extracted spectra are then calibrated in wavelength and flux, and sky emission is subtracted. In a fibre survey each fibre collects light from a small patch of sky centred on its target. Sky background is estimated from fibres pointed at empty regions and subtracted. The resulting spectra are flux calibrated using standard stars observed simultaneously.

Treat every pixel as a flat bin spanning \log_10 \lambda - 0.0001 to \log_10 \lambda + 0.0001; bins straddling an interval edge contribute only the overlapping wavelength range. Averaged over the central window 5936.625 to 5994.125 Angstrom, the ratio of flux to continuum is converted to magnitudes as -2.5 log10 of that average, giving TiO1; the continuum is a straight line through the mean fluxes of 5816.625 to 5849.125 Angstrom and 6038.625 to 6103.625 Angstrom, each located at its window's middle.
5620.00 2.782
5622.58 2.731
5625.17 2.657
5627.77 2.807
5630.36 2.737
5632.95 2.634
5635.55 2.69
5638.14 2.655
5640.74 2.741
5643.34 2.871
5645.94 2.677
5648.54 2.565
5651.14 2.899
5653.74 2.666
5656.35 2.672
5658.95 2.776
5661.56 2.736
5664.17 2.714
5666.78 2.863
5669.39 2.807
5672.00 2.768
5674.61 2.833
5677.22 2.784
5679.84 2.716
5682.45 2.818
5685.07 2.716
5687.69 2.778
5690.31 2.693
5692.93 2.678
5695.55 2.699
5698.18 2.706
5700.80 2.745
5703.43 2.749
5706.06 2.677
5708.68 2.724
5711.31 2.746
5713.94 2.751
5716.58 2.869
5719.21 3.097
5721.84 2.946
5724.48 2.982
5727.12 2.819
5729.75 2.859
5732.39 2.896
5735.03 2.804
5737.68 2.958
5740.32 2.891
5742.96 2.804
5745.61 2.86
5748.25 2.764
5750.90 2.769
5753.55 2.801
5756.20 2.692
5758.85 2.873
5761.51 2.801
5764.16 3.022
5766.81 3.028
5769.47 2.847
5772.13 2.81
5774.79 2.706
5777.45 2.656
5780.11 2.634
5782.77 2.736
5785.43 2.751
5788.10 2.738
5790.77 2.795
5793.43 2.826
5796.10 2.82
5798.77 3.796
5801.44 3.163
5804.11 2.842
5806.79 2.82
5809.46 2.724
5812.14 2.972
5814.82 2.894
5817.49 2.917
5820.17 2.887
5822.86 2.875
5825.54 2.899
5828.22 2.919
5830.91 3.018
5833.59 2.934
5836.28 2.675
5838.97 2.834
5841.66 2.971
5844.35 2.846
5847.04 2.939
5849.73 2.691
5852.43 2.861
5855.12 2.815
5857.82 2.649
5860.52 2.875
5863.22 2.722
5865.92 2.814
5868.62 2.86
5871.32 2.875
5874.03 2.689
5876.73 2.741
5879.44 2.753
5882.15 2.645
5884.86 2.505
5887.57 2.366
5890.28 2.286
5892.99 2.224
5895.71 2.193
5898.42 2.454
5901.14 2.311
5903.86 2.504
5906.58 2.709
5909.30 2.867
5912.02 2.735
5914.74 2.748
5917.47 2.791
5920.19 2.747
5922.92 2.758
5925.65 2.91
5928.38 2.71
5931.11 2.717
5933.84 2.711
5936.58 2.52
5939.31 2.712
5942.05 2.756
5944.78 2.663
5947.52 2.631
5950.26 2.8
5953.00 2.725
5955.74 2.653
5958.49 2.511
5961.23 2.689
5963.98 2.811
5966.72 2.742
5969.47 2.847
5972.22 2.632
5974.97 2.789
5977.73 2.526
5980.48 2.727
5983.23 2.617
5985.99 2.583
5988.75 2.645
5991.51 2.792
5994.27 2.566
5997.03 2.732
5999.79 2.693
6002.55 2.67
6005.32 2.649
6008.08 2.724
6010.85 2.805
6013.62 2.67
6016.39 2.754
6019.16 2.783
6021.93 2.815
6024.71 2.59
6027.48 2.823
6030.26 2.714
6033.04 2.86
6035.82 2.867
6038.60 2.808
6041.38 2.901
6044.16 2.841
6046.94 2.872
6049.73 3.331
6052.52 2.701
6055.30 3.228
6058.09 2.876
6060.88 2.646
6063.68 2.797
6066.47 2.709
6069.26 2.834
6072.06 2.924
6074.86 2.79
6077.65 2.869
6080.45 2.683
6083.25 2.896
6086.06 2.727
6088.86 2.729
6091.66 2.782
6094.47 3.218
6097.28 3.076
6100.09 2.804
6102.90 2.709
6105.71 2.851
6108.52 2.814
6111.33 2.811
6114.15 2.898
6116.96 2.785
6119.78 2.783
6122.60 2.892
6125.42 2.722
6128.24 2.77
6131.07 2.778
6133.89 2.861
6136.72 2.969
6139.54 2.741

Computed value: 0.07 mag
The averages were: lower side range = 2.89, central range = 2.69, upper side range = 2.87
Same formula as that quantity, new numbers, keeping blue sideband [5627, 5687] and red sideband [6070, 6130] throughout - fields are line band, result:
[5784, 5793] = 0.00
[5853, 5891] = 0.04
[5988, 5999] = 0.05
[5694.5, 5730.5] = -0.02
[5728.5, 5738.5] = -0.04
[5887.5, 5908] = 0.17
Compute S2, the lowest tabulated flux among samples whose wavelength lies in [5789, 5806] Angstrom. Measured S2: 2.795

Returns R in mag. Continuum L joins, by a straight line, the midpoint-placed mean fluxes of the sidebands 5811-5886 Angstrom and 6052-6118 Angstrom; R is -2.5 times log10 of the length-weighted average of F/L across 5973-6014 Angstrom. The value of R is 0.06 mag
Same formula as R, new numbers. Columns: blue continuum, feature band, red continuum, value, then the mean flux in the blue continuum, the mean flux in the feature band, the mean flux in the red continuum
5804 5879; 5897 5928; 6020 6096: 0.06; 2.84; 2.68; 2.85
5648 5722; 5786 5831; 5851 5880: -0.06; 2.76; 2.93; 2.79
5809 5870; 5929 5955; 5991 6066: 0.05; 2.85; 2.69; 2.8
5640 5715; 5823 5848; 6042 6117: -0.04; 2.74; 2.89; 2.86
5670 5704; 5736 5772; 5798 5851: -0.01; 2.75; 2.85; 2.92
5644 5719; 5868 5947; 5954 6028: 0.03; 2.75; 2.63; 2.7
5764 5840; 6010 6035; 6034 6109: 0.04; 2.88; 2.76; 2.86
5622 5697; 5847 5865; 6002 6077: 0.00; 2.74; 2.78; 2.82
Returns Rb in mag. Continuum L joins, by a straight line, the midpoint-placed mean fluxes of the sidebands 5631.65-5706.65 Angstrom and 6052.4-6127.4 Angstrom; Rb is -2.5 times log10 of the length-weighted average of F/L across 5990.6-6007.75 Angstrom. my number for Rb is 0.05 mag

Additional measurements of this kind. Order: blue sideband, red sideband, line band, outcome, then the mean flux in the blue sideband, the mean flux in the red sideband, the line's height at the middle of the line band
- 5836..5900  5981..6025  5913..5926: -0.038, 2.68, 2.7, 2.68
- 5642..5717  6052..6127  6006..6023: 0.026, 2.75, 2.84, 2.82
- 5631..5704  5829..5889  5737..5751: -0.035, 2.74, 2.78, 2.75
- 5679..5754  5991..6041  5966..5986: 0.025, 2.8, 2.74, 2.75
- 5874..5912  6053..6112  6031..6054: -0.045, 2.52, 2.84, 2.78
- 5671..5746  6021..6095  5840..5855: -0.015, 2.81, 2.84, 2.82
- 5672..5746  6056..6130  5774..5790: 0.041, 2.81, 2.83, 2.81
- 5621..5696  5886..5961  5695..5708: 0.001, 2.74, 2.62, 2.72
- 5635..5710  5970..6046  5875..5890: 0.061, 2.74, 2.73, 2.73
